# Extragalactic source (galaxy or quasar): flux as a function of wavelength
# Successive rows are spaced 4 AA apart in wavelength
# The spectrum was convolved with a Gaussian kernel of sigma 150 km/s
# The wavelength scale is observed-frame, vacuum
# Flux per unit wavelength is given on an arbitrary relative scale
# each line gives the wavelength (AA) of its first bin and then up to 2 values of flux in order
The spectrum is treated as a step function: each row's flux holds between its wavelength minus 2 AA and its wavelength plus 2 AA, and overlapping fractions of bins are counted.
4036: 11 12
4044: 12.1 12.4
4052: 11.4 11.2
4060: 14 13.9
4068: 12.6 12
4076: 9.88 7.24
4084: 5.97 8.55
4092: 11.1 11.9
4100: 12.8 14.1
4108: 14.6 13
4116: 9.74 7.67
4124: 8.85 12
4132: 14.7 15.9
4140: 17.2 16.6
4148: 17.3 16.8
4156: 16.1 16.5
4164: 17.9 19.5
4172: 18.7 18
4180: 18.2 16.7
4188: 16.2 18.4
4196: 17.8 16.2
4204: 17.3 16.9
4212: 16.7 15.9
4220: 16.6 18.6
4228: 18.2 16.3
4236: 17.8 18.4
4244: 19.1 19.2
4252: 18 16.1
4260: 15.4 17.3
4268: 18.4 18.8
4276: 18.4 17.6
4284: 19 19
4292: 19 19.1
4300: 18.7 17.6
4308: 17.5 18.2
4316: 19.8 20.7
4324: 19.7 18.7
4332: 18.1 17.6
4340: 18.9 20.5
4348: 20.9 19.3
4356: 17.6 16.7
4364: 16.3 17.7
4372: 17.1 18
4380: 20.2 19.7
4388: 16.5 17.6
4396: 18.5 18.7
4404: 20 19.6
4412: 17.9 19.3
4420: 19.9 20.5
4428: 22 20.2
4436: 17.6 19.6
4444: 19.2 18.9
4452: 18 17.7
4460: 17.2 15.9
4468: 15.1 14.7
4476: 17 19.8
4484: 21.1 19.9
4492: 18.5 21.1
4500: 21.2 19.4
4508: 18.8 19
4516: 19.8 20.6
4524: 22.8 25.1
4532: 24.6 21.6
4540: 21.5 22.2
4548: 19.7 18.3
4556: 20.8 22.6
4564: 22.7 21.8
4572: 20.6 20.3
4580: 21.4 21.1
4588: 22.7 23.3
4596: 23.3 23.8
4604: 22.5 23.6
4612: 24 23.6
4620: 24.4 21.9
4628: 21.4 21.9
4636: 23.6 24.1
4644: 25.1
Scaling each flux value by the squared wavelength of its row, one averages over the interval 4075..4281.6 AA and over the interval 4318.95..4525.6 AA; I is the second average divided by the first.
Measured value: 1.35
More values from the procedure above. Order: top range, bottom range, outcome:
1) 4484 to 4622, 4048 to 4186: 1.94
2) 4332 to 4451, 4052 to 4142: 1.84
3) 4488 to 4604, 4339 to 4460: 1.21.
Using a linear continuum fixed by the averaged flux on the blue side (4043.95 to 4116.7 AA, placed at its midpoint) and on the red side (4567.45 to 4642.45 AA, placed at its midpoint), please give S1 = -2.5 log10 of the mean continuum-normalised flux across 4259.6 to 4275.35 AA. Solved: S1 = -0.149 mag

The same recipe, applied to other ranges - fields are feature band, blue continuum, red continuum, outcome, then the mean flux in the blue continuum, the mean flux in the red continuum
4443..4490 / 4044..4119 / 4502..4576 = 0.10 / 11.4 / 21.2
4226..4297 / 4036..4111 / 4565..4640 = -0.17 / 11.5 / 22.6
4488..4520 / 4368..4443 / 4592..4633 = 0.06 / 19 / 23.1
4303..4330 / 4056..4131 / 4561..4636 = -0.17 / 11.2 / 22.5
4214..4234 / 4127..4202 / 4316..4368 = 0.03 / 16.9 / 18.8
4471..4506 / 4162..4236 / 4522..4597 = 0.09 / 17.5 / 21.9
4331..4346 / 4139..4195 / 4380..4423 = -0.02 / 17.4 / 18.9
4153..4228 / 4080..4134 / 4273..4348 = -0.22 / 11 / 18.8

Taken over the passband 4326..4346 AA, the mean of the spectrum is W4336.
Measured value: 18.8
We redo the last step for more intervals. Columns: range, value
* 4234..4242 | 18.1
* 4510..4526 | 20.6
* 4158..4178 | 18.1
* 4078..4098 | 8.95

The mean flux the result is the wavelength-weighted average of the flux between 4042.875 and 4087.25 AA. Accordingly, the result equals 11.1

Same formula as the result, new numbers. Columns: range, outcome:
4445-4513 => 18.4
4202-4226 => 17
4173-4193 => 17.5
